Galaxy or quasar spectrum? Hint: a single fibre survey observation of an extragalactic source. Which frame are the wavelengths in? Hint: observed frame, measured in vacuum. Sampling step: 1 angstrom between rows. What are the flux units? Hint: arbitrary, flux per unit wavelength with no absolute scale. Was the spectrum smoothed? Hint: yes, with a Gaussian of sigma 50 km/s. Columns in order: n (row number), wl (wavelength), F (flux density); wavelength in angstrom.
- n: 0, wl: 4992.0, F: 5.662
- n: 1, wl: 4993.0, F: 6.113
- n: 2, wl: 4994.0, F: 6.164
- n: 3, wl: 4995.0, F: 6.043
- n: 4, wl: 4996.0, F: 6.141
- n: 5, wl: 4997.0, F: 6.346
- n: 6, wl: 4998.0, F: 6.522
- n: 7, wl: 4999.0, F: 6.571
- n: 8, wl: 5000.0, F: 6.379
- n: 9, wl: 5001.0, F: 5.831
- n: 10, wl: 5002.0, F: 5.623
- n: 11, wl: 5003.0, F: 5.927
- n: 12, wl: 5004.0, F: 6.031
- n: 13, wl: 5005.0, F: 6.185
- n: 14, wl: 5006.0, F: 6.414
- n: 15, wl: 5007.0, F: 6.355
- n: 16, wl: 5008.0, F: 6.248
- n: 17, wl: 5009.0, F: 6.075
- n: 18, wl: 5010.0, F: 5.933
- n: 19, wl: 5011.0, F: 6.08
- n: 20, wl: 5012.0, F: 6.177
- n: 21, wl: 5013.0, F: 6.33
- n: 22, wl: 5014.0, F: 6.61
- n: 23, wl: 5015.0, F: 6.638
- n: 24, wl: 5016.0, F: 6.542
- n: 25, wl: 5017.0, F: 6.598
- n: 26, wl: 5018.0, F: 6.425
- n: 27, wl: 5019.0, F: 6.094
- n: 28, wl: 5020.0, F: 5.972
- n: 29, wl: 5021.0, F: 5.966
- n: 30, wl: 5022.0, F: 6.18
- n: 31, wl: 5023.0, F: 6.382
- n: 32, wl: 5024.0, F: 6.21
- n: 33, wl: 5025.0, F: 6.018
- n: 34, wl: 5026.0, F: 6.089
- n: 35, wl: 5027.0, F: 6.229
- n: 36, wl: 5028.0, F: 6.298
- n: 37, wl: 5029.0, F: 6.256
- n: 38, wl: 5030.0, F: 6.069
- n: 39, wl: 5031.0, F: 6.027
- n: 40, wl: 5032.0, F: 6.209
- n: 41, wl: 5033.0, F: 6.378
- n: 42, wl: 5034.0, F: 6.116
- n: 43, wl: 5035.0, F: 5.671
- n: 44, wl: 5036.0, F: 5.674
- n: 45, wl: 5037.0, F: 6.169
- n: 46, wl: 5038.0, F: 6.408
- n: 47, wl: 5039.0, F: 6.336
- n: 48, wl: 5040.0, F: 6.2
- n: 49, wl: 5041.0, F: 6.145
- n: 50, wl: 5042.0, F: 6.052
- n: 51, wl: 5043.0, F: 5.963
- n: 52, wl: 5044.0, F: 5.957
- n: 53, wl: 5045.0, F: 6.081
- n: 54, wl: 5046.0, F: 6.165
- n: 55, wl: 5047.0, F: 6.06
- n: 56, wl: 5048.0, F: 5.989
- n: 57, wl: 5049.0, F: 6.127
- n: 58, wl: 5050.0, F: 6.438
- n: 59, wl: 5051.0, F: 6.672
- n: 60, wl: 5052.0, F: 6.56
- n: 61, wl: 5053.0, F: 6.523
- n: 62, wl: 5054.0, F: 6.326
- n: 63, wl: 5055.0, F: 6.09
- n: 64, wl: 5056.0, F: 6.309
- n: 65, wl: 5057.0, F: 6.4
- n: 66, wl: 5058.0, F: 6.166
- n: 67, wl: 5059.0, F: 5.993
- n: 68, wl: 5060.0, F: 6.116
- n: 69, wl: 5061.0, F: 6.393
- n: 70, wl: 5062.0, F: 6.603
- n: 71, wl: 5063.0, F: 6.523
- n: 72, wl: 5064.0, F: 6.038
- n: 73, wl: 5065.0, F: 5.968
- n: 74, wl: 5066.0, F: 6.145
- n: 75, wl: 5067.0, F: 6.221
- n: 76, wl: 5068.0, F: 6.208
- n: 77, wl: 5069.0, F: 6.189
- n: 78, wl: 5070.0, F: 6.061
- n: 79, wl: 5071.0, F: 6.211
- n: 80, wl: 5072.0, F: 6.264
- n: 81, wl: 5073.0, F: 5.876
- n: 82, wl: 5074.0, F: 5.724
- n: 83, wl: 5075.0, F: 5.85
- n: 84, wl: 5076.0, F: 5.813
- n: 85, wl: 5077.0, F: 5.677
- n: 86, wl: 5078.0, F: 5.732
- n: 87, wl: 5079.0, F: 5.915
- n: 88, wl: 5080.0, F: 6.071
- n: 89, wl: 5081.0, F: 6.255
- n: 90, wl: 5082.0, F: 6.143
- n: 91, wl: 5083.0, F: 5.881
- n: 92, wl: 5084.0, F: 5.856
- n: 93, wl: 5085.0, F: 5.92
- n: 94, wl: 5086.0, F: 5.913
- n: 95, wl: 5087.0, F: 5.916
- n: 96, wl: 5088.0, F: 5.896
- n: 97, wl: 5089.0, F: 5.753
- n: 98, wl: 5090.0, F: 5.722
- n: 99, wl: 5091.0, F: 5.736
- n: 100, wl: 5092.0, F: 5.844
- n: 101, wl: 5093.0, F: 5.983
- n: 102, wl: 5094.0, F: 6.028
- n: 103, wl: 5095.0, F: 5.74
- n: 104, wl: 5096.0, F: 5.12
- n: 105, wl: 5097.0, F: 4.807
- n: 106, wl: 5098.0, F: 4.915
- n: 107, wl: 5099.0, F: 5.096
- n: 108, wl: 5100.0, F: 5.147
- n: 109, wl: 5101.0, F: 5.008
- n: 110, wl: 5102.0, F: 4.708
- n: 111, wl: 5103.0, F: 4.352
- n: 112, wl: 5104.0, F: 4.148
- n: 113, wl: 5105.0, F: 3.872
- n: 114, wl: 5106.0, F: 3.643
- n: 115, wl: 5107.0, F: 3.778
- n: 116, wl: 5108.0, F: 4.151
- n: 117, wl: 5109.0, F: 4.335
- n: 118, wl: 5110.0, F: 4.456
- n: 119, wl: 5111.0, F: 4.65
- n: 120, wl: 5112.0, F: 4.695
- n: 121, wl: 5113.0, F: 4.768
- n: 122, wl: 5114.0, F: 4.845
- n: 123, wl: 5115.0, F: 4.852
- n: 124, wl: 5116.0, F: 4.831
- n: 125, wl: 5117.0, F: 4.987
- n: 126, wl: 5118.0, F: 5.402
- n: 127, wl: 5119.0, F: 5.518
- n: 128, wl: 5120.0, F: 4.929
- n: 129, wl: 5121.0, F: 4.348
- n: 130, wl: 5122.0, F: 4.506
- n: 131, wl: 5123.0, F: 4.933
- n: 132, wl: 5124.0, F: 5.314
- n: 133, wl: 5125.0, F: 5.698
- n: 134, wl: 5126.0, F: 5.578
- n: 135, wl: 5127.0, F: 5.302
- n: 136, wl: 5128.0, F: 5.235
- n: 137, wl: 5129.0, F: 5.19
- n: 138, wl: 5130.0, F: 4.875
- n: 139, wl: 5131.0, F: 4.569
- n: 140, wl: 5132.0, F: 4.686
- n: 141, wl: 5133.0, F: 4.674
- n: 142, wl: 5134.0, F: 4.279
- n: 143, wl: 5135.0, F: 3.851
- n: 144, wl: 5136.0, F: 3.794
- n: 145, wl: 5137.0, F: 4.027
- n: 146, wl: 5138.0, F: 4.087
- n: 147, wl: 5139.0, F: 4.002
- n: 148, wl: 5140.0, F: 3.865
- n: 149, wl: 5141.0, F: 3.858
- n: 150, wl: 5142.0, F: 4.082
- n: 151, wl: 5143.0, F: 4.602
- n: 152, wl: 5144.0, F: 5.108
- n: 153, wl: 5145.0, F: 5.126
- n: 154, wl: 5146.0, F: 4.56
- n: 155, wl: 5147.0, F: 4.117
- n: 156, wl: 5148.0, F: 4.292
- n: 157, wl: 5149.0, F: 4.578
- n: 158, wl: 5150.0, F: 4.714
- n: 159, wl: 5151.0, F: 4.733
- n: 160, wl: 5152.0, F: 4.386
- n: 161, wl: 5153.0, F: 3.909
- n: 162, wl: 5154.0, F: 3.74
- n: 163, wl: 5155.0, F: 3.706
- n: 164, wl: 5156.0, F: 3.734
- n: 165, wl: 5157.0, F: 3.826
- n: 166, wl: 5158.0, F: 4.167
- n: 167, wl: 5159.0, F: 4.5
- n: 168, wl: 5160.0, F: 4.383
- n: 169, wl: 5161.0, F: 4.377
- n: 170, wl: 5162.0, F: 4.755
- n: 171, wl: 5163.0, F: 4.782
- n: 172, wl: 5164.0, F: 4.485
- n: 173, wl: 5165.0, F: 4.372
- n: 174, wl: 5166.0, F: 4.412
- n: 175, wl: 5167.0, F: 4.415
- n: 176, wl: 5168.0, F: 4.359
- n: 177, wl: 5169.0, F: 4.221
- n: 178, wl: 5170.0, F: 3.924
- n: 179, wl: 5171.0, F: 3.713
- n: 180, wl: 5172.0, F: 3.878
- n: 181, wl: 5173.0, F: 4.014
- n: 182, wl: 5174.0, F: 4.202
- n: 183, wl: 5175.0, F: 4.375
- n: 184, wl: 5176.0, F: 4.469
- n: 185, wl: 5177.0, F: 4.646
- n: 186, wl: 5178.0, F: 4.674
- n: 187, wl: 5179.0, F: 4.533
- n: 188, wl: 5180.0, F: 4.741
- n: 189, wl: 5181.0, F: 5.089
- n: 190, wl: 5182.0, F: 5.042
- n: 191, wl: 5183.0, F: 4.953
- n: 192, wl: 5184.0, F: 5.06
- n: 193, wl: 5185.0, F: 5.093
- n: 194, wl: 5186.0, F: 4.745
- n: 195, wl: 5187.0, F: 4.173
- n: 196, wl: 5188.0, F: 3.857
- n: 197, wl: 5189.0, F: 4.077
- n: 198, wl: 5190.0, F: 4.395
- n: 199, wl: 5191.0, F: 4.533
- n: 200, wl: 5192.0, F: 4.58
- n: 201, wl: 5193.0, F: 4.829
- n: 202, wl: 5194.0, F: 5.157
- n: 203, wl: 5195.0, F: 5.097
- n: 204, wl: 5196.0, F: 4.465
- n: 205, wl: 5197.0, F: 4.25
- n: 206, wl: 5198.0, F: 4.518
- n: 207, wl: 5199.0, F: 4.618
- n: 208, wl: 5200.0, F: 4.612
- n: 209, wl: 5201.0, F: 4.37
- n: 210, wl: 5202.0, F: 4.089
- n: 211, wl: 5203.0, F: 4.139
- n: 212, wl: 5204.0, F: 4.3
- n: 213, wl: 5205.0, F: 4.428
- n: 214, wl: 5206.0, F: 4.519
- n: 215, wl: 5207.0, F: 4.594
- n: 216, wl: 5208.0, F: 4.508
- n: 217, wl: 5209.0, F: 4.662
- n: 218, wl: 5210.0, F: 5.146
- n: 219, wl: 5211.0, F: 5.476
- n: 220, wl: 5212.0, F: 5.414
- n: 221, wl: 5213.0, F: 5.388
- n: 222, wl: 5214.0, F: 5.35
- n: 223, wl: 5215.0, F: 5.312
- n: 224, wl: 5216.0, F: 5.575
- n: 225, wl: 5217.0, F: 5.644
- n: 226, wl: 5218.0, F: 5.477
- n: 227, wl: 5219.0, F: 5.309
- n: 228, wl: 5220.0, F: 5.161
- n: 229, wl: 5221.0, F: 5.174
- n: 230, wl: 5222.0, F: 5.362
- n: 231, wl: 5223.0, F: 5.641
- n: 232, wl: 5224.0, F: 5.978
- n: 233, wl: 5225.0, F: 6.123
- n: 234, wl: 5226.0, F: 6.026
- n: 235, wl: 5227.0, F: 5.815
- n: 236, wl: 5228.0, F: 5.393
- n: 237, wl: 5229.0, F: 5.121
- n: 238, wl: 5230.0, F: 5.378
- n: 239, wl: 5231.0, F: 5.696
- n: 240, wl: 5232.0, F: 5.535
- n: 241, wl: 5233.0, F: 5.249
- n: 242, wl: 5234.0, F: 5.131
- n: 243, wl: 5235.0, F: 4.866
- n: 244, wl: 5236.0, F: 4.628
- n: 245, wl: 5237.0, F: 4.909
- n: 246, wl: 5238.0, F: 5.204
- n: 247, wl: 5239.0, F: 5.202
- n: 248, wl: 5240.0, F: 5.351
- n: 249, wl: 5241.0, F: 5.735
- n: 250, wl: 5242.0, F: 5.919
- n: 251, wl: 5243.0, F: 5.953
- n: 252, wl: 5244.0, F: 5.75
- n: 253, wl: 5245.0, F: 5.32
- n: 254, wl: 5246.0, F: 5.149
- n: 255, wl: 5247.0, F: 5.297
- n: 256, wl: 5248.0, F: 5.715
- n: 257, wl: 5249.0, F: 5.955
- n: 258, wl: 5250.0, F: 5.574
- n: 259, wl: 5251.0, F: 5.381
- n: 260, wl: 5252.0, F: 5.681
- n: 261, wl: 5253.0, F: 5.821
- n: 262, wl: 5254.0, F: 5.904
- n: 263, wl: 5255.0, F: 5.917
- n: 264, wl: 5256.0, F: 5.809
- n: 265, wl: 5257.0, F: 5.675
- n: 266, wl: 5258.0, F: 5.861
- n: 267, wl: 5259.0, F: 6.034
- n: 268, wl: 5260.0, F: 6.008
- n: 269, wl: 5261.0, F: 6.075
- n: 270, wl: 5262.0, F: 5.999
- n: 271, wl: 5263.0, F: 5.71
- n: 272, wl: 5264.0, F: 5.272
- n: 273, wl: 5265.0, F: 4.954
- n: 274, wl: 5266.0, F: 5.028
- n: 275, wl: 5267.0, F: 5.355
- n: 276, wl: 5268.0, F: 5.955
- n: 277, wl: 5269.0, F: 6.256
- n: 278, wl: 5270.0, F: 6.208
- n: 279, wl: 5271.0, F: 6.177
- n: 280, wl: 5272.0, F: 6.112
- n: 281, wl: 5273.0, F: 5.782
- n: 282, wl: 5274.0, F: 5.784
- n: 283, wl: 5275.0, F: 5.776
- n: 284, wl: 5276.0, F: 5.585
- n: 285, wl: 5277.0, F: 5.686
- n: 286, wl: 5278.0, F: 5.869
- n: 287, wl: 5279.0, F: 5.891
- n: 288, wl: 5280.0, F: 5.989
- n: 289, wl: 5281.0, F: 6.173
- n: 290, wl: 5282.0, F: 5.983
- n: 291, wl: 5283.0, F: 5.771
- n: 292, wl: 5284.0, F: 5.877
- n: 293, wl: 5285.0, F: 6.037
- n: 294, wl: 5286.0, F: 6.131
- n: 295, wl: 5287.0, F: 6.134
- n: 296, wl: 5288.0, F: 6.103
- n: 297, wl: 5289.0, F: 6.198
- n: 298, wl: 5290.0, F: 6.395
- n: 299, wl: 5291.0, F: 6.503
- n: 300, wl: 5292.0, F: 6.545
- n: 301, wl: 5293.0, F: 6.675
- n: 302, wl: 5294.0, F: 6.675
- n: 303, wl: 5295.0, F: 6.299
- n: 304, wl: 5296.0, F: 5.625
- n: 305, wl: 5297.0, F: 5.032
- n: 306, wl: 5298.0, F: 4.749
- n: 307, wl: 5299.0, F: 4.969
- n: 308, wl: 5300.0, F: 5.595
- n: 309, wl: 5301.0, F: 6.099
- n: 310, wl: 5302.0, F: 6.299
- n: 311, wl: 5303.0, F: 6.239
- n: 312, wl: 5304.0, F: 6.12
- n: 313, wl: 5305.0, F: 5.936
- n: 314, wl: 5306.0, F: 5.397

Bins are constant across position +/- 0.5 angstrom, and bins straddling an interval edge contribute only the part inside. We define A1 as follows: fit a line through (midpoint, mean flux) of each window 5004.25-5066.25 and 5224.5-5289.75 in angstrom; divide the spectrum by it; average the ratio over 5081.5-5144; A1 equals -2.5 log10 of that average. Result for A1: 0.223 mag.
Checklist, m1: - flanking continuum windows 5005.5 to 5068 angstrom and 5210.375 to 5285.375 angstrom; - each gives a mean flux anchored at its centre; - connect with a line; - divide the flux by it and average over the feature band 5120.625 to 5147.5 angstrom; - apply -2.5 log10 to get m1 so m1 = 0.28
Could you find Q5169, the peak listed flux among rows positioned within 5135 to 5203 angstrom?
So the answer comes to 5.157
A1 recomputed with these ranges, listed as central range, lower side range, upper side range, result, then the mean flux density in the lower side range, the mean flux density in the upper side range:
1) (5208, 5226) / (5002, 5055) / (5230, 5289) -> 0.07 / 6.2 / 5.69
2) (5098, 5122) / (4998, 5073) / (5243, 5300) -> 0.30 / 6.2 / 5.82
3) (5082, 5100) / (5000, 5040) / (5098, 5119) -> -0.15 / 6.18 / 4.62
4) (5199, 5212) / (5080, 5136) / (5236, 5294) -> 0.20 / 5.06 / 5.81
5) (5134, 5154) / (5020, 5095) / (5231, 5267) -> 0.34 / 6.1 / 5.53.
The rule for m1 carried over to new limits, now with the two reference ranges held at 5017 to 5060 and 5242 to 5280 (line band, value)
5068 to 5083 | 0.021 mag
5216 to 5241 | 0.079 mag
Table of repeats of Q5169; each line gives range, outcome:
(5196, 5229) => 6.123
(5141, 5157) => 5.126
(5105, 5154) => 5.698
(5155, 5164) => 4.782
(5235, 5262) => 6.075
